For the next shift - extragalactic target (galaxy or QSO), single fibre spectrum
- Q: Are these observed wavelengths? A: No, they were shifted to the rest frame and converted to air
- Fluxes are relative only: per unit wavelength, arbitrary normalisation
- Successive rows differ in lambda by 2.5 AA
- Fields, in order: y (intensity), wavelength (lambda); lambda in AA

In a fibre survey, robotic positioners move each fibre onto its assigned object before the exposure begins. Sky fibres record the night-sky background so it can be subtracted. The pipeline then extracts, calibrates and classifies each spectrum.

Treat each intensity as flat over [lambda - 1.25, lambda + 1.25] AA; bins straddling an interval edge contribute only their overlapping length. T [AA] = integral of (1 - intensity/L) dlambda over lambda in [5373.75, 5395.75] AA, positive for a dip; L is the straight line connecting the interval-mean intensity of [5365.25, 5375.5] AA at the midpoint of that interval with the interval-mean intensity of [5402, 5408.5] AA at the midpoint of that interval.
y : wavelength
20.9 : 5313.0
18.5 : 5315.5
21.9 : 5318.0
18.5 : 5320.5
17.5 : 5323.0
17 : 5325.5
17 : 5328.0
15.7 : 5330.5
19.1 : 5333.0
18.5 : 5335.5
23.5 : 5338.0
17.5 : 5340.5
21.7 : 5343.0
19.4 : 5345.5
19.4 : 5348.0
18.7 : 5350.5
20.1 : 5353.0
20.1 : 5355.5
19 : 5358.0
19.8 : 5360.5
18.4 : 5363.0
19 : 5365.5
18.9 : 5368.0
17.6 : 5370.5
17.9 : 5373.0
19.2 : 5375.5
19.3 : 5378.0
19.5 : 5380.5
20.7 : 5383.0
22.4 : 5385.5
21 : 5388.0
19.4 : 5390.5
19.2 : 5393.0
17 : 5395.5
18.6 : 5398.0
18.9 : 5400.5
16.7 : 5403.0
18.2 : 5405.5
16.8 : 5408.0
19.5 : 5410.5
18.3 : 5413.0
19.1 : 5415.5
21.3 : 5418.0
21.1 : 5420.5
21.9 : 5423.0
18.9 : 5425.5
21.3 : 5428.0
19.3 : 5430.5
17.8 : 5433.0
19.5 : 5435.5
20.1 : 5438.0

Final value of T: -2.3 AA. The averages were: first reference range 18.4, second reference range 17.3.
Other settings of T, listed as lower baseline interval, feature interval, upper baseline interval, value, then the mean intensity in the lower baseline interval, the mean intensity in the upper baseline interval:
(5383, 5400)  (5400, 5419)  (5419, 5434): 1.3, 19.7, 20.1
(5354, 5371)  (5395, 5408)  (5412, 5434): 1.2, 19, 19.9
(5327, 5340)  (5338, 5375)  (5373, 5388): 0.2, 18.7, 20.1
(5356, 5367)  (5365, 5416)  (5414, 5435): 1.6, 19.1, 20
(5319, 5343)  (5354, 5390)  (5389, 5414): -2.2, 18.5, 18.3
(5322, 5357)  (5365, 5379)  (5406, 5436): 0.4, 19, 19.5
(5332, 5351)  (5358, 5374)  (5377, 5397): 0.9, 19.8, 19.8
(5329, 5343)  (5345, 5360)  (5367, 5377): -0.6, 19.1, 18.4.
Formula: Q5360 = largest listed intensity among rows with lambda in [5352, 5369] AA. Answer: 20.1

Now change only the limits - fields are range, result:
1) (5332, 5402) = 23.5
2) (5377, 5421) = 22.4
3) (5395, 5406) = 18.9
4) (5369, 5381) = 19.5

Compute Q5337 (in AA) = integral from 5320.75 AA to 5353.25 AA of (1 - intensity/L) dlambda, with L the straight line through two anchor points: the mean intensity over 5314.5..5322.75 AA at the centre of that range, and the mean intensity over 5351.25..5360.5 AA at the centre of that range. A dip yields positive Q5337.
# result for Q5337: 1.2 AA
